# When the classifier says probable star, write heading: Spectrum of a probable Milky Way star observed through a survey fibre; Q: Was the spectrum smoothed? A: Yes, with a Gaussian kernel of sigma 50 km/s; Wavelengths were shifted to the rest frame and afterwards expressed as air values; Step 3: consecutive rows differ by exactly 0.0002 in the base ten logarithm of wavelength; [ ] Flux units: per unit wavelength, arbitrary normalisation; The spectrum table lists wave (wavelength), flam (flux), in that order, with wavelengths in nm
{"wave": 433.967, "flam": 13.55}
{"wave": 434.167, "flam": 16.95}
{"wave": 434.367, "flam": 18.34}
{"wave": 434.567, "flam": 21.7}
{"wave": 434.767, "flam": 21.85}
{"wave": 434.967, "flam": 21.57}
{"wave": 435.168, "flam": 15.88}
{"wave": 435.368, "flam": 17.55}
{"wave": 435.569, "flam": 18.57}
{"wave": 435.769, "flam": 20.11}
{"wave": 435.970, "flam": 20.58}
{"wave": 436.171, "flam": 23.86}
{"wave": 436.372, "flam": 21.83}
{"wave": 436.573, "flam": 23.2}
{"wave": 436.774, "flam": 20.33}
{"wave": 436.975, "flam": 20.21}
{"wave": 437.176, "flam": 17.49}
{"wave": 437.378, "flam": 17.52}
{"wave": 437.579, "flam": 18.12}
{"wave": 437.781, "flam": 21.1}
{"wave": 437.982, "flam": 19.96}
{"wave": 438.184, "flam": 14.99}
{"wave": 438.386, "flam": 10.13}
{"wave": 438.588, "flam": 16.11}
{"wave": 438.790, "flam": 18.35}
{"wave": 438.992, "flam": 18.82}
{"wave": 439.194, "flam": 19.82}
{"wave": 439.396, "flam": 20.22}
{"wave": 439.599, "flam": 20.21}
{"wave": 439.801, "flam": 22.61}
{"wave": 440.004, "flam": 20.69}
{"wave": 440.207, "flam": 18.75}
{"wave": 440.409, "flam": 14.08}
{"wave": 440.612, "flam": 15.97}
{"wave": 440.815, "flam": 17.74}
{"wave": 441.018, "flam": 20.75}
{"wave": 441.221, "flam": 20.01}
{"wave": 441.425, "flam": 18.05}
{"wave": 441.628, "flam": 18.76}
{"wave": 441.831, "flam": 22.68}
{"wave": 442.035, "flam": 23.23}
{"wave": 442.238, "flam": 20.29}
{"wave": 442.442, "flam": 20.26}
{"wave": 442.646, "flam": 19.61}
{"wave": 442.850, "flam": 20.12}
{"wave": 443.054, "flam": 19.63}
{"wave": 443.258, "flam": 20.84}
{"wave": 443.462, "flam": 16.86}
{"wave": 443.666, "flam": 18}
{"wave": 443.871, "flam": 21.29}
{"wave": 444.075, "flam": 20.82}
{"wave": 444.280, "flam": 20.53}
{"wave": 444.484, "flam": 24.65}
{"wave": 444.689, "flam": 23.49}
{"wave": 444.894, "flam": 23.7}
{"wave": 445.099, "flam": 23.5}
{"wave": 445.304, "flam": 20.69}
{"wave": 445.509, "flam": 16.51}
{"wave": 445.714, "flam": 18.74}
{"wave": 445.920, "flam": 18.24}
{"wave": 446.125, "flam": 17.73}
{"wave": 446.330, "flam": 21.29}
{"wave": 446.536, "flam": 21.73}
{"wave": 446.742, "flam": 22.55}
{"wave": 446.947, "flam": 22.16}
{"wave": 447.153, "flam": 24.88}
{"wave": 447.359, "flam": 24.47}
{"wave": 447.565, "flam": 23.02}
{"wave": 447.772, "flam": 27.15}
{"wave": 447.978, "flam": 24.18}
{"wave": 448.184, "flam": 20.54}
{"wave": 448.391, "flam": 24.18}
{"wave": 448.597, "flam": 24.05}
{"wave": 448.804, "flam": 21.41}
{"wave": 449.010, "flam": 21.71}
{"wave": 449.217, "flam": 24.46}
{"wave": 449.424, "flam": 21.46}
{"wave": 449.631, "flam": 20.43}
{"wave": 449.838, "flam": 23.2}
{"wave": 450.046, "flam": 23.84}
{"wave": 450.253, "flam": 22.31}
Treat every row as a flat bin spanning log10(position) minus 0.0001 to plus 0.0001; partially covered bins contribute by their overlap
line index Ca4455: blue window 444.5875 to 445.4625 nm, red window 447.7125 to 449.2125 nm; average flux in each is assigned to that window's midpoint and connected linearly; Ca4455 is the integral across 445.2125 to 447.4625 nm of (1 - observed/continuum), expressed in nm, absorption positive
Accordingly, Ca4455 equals 0.19 nm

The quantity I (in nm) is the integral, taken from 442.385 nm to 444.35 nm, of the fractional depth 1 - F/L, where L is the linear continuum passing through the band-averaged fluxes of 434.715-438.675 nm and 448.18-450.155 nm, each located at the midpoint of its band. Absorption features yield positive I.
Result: 0.11 nm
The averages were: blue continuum 19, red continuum 22.6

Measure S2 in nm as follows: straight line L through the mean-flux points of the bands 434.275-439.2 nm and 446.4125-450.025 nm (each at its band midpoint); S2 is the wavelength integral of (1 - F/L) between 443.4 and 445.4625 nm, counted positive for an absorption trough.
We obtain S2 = 0.042 nm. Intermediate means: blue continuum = 19.1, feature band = 21.3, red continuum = 23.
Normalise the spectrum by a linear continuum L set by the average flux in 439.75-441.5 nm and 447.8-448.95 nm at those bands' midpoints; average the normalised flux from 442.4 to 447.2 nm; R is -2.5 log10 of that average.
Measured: 0.02 mag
